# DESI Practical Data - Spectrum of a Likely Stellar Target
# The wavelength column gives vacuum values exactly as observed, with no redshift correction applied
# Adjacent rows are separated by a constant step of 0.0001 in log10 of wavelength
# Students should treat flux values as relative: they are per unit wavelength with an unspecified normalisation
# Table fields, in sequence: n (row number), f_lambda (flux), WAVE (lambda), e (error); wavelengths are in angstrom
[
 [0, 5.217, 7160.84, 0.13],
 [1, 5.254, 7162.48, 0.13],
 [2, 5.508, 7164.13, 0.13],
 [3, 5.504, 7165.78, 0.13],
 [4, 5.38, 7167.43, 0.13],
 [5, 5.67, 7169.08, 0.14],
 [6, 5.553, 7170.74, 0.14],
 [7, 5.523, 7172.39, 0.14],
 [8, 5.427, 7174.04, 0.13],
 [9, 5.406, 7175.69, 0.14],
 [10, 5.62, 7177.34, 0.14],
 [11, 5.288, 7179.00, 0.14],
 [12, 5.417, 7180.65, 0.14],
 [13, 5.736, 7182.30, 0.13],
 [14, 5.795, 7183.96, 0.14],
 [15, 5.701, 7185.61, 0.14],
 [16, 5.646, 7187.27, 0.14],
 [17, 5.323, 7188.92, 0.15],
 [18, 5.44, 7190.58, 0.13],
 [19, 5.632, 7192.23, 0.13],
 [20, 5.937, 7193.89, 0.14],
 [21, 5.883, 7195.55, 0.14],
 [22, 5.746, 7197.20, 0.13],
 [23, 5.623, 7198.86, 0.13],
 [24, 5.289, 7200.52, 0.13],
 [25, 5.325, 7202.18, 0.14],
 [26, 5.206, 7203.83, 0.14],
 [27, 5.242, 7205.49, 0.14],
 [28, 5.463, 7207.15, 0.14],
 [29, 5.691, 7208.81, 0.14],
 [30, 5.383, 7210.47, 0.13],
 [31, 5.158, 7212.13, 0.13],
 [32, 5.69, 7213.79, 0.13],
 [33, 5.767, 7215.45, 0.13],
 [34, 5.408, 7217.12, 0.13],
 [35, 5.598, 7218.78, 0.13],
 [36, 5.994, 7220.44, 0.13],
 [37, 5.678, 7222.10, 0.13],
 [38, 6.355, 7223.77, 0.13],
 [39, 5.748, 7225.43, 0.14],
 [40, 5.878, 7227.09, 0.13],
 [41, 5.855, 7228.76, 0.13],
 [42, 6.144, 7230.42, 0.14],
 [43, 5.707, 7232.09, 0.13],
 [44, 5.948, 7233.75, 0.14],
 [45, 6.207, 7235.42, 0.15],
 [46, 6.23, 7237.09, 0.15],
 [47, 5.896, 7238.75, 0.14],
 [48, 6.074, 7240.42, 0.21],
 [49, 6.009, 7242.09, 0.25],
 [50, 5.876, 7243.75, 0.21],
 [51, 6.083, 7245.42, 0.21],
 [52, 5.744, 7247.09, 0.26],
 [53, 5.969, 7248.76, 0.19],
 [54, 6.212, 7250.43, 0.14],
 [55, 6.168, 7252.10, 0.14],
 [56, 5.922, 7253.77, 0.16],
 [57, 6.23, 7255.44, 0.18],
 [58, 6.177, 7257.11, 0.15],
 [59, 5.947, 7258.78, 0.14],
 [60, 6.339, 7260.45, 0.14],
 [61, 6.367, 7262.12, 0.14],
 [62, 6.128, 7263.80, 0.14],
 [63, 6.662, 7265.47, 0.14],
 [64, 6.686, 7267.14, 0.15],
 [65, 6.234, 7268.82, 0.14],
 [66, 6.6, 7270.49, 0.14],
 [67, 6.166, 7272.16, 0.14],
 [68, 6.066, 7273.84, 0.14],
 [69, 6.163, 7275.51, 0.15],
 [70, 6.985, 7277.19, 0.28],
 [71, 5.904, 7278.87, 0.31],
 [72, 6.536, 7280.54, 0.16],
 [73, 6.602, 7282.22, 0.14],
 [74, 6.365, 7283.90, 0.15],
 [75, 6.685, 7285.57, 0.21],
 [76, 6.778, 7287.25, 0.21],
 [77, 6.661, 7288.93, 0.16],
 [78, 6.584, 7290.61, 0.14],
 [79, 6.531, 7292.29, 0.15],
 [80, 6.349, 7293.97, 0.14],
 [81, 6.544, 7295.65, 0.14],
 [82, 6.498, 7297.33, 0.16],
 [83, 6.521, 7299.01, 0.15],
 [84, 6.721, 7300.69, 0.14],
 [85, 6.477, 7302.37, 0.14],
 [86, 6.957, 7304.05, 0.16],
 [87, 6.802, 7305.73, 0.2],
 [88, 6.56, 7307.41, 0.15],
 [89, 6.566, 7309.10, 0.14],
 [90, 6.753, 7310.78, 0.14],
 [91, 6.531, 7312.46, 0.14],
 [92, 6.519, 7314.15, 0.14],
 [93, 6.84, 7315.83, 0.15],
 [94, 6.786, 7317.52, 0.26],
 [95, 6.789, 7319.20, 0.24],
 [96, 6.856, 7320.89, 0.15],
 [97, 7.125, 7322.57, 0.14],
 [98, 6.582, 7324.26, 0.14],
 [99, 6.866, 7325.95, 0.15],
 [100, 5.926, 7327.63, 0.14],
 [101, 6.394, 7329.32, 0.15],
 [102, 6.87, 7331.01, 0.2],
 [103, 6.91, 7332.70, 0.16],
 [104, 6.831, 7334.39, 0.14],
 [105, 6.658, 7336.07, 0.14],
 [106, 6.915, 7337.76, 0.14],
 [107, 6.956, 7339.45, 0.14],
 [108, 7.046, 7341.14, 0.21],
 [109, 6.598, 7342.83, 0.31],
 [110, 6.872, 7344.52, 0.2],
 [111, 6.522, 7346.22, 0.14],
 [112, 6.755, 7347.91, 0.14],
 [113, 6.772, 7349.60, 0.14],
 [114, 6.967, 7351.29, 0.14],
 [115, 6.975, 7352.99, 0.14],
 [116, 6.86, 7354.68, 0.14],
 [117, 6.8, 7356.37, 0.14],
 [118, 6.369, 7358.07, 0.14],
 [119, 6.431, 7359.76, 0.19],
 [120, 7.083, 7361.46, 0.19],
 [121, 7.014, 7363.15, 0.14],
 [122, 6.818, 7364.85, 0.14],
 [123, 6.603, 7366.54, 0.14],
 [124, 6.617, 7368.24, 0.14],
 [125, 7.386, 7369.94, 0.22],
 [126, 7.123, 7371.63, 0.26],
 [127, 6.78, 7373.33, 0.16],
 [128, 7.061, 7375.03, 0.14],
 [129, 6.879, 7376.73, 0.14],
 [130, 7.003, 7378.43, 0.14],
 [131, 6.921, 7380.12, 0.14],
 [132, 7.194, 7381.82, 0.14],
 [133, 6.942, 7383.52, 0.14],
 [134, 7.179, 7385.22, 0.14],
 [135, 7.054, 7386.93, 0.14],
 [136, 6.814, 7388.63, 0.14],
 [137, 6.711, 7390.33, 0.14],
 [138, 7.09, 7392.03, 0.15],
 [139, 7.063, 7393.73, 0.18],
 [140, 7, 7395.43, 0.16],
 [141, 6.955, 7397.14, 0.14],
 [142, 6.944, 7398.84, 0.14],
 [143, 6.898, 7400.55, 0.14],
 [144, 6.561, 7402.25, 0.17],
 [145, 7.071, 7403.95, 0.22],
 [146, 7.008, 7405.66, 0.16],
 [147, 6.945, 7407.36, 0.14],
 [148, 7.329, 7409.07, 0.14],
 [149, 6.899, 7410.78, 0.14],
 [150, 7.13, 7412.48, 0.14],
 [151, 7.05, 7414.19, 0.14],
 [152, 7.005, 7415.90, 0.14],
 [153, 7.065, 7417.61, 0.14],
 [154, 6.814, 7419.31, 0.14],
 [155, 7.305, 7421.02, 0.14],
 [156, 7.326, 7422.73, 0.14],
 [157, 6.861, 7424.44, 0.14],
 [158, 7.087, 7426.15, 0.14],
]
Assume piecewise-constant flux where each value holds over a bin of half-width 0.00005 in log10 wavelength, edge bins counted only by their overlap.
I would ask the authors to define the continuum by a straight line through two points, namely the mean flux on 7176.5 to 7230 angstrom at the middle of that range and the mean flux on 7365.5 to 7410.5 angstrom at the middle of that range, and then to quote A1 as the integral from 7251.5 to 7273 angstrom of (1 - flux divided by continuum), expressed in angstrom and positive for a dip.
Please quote -0.8 angstrom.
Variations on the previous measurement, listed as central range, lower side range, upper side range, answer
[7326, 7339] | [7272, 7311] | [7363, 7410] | 0.1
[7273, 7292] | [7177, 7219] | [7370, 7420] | -1.0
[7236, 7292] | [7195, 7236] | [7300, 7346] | -1.1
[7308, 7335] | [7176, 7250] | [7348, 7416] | -0.8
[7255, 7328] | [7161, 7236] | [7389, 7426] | -3.5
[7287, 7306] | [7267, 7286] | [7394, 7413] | -0.3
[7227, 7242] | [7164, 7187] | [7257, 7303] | 0.1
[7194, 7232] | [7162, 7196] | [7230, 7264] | 1.0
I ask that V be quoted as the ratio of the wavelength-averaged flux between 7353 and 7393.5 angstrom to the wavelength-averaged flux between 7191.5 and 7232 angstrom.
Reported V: 1.2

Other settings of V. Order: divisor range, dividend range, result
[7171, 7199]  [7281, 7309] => 1.18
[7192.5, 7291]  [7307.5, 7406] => 1.14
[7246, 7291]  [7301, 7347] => 1.06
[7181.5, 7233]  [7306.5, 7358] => 1.19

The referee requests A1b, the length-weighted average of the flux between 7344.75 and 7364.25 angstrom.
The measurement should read 6.78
